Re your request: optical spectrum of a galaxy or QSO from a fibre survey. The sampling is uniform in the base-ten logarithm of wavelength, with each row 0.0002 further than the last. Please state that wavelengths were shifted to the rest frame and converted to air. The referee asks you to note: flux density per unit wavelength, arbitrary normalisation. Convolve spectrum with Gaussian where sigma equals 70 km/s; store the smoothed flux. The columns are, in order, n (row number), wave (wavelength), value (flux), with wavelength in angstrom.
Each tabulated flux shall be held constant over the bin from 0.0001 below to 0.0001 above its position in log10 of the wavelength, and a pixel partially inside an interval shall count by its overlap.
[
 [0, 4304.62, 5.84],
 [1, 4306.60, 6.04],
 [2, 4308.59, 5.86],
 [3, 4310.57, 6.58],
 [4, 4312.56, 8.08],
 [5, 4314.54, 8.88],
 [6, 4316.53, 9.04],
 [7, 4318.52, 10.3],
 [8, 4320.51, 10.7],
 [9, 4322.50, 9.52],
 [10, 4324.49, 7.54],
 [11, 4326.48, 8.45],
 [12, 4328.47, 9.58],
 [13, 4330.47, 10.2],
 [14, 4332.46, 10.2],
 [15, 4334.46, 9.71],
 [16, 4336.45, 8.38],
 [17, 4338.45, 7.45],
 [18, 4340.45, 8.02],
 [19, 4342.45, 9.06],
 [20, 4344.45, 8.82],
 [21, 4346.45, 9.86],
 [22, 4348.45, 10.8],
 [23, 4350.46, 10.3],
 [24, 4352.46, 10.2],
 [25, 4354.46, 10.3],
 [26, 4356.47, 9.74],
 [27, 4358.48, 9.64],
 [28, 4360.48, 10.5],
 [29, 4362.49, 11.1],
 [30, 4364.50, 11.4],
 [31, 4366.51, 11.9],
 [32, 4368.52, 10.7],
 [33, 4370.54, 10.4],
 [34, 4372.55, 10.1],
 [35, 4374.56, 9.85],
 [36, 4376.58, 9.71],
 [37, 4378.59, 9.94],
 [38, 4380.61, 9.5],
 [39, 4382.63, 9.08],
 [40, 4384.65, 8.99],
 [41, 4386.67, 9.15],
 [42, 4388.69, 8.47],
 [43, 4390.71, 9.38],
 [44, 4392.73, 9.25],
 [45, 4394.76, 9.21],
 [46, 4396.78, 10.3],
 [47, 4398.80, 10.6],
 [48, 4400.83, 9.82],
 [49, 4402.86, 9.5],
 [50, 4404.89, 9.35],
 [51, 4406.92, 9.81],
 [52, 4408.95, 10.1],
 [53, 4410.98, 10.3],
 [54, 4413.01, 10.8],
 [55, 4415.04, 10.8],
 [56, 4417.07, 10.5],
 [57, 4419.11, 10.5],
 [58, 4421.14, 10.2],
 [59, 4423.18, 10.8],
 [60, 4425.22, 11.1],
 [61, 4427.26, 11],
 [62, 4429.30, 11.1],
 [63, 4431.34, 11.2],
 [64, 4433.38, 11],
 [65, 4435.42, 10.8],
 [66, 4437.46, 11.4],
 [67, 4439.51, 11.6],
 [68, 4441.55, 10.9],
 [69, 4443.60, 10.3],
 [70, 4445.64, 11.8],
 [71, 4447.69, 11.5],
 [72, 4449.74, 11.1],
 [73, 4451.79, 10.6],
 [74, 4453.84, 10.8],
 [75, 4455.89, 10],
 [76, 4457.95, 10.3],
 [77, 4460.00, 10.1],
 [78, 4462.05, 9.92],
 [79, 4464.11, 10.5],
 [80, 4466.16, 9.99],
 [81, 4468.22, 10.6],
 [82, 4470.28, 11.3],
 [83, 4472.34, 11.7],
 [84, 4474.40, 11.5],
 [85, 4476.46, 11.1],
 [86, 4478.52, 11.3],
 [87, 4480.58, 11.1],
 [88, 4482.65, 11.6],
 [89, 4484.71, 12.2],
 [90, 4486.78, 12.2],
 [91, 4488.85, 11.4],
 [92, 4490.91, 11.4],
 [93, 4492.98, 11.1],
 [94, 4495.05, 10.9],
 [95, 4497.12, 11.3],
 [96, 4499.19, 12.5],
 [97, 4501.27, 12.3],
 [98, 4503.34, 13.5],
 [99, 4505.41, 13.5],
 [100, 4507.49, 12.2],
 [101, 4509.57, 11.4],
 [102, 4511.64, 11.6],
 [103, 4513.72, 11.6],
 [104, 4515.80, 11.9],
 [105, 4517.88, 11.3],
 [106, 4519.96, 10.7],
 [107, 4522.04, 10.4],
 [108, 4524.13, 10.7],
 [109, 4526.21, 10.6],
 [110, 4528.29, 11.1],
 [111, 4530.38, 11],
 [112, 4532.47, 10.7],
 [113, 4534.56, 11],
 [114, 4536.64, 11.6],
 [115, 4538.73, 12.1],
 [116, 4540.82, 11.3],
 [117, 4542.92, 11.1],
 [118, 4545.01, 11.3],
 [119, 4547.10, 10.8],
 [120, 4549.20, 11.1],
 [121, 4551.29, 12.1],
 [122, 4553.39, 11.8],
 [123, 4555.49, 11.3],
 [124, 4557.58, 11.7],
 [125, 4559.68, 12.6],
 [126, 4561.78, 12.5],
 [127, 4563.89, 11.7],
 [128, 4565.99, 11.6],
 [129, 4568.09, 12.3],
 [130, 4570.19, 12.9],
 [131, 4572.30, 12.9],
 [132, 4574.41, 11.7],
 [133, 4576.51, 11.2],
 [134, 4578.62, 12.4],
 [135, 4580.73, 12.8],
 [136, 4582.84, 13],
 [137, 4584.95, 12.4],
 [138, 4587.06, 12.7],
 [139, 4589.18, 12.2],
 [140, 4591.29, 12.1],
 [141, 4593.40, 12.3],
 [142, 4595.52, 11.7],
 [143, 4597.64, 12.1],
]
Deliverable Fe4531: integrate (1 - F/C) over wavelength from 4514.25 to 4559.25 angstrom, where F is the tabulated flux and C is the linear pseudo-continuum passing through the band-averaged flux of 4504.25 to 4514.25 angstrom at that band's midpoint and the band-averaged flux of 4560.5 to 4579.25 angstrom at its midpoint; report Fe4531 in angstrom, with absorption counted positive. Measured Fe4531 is 3.2 angstrom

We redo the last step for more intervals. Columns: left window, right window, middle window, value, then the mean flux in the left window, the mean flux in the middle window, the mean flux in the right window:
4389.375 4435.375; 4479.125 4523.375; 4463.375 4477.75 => 0.3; 10.3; 11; 11.7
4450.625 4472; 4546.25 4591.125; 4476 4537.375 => -2.1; 10.5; 11.5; 12.1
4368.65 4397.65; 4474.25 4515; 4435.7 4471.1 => 0.7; 9.55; 10.7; 11.8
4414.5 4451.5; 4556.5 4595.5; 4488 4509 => -0.8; 11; 12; 12.3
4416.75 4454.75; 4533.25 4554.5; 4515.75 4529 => 0.5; 11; 10.9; 11.4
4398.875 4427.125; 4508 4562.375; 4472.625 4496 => -1.1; 10.3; 11.4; 11.4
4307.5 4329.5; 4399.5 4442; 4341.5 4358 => -1.2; 8.58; 9.88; 10.6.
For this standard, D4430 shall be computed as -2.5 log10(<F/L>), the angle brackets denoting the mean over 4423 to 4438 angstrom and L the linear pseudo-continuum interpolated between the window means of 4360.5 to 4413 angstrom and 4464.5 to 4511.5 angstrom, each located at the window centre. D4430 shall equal -0.04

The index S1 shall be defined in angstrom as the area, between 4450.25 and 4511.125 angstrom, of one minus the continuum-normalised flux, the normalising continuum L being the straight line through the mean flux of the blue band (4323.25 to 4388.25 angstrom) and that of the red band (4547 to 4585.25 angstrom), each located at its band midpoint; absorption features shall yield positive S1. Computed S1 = -1.16 angstrom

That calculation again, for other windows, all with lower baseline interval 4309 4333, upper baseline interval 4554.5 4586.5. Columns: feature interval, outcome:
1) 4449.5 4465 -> 0.5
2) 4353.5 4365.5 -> -1.2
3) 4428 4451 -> -1.4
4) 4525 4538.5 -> 0.8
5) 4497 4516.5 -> -1.4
